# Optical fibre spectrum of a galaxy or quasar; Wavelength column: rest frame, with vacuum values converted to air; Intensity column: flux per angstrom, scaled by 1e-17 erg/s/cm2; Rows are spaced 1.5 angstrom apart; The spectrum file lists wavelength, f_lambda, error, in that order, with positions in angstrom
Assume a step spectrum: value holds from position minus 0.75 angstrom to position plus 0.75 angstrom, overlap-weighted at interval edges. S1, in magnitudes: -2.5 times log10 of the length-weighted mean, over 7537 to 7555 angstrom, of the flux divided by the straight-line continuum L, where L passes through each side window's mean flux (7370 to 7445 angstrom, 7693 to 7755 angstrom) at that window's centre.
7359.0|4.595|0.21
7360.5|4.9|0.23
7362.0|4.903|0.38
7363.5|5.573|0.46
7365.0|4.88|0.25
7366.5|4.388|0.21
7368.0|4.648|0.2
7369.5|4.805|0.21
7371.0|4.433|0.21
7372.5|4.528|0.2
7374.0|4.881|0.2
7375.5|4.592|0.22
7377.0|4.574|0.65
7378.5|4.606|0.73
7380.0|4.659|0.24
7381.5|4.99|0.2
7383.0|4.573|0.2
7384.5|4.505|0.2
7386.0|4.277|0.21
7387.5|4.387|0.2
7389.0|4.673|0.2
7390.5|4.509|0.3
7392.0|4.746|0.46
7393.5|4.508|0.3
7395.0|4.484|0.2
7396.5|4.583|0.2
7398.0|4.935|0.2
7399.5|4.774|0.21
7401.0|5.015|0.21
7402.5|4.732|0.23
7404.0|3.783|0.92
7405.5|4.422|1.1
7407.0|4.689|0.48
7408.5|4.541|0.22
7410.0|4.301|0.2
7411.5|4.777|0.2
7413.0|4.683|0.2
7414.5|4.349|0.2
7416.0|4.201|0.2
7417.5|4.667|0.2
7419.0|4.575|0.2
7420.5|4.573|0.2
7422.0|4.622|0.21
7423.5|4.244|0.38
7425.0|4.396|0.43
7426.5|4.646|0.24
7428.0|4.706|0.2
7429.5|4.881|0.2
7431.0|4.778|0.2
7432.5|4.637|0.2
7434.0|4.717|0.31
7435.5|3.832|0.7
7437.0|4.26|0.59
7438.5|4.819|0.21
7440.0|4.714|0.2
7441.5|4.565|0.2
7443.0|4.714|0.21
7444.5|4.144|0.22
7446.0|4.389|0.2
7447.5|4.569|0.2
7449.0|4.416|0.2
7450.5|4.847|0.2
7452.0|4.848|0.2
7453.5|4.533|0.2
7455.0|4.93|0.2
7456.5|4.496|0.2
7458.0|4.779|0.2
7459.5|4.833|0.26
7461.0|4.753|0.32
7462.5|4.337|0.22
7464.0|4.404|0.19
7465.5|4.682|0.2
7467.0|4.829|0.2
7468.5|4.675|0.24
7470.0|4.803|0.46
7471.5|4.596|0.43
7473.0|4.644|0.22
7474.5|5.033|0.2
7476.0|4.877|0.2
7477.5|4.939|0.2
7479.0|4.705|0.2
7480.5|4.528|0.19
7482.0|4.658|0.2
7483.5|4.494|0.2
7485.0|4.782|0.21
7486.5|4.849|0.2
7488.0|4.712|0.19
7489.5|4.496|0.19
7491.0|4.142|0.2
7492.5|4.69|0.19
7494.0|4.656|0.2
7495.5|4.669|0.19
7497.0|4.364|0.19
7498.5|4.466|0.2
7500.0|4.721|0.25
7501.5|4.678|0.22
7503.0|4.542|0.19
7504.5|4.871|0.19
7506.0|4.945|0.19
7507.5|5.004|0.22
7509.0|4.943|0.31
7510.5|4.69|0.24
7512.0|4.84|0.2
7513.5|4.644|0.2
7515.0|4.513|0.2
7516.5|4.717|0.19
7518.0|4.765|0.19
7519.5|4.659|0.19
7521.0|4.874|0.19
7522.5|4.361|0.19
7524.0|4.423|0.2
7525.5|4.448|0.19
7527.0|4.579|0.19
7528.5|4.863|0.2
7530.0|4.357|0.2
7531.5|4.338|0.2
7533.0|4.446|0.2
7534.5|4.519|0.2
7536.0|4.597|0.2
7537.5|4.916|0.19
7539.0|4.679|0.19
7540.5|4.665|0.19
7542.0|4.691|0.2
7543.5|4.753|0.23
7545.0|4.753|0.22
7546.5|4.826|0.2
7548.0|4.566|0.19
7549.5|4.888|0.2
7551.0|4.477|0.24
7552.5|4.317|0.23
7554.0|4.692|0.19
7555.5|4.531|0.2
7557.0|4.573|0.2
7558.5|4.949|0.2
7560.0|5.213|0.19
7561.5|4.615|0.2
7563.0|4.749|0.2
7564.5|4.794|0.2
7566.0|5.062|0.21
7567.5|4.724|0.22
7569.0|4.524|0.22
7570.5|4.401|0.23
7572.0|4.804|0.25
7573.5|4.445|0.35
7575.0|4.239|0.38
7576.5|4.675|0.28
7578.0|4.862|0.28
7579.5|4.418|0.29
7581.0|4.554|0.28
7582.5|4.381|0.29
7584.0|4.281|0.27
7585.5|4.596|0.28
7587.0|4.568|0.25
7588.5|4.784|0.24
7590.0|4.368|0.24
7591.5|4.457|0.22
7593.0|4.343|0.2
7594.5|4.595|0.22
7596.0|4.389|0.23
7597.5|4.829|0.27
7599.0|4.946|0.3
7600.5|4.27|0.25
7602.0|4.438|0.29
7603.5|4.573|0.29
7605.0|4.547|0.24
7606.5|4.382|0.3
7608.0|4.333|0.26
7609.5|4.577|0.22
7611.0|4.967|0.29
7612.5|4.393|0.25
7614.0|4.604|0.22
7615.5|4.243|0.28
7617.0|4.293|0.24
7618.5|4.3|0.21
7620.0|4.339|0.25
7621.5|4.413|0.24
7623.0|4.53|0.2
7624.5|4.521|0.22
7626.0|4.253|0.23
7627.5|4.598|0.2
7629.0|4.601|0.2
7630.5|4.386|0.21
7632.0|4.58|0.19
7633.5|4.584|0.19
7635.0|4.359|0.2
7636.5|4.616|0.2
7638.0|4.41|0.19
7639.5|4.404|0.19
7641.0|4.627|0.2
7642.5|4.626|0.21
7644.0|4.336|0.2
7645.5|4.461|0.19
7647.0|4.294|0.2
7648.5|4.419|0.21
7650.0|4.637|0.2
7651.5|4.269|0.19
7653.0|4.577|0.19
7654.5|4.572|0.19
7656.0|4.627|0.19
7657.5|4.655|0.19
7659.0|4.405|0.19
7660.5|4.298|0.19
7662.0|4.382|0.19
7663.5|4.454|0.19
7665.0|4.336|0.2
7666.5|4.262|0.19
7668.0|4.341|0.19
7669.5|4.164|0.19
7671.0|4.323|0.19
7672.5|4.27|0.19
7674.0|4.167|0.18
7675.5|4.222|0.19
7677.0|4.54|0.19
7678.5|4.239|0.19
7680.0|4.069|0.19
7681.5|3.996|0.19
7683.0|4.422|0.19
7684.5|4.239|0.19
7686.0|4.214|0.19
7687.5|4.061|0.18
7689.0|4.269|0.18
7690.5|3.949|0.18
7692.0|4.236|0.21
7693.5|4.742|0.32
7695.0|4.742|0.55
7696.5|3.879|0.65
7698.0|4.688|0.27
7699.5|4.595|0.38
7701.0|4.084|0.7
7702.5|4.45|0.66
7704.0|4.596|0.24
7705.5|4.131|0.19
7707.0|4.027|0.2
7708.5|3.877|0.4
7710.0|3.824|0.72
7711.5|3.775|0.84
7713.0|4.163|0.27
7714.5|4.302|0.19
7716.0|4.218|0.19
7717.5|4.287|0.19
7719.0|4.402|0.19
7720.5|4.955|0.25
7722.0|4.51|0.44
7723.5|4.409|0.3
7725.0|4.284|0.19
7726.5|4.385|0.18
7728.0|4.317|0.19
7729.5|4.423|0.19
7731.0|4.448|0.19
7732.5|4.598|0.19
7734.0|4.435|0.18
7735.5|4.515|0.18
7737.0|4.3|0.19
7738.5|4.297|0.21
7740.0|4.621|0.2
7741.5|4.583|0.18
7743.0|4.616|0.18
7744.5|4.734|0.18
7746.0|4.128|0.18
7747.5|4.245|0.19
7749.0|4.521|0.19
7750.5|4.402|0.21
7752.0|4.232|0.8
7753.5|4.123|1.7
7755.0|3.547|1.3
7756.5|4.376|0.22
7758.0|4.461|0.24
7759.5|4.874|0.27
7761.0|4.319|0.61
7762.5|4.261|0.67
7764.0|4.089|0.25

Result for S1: -0.05 mag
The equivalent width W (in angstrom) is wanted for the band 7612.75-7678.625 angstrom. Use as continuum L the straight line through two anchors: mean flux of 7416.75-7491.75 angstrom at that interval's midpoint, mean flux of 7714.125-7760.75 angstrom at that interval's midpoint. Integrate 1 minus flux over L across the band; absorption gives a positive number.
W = 0.8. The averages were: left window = 4.62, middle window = 4.42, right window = 4.4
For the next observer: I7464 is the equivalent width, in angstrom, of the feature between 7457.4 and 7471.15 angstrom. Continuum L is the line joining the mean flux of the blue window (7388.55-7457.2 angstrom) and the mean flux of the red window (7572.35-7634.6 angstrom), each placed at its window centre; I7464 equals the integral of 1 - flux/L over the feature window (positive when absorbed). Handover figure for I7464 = -0.4 angstrom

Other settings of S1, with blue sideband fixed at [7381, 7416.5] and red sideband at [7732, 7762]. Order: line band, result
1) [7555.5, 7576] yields -0.050 mag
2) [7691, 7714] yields 0.041 mag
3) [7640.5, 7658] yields -0.016 mag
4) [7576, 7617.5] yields -0.014 mag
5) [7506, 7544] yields -0.037 mag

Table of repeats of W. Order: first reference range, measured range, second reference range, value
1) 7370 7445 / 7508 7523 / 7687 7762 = -0.7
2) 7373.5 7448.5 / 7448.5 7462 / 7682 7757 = -0.6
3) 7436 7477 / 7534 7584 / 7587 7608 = -1.1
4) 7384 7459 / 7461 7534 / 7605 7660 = -1.9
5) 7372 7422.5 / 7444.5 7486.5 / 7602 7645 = -1.2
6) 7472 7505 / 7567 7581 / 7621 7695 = -0.1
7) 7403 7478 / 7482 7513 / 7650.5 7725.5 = -1.0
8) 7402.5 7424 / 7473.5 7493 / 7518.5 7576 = -0.5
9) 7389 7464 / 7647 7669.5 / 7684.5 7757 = -0.3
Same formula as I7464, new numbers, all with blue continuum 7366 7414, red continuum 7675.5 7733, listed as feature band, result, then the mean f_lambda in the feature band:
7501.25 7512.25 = -0.8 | 4.82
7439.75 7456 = -0.2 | 4.6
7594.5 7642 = -1.3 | 4.5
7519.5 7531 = -0.2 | 4.56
